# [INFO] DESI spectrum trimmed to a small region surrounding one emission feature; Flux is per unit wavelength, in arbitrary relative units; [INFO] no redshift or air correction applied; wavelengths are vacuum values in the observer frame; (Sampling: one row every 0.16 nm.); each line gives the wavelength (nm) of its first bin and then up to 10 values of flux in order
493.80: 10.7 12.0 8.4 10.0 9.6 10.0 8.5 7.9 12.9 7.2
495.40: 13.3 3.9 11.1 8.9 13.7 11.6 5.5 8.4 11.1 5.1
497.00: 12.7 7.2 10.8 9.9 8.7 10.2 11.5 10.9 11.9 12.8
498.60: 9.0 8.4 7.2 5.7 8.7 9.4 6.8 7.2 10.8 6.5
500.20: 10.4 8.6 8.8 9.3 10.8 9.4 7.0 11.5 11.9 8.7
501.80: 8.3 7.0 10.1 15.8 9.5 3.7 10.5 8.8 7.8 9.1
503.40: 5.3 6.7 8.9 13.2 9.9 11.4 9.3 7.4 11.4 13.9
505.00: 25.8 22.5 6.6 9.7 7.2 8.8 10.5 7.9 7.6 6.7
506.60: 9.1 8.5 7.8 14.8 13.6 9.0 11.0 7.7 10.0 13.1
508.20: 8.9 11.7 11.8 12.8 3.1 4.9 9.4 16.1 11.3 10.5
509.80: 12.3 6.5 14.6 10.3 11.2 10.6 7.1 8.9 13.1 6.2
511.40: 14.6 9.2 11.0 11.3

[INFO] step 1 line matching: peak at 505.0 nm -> Hgamma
